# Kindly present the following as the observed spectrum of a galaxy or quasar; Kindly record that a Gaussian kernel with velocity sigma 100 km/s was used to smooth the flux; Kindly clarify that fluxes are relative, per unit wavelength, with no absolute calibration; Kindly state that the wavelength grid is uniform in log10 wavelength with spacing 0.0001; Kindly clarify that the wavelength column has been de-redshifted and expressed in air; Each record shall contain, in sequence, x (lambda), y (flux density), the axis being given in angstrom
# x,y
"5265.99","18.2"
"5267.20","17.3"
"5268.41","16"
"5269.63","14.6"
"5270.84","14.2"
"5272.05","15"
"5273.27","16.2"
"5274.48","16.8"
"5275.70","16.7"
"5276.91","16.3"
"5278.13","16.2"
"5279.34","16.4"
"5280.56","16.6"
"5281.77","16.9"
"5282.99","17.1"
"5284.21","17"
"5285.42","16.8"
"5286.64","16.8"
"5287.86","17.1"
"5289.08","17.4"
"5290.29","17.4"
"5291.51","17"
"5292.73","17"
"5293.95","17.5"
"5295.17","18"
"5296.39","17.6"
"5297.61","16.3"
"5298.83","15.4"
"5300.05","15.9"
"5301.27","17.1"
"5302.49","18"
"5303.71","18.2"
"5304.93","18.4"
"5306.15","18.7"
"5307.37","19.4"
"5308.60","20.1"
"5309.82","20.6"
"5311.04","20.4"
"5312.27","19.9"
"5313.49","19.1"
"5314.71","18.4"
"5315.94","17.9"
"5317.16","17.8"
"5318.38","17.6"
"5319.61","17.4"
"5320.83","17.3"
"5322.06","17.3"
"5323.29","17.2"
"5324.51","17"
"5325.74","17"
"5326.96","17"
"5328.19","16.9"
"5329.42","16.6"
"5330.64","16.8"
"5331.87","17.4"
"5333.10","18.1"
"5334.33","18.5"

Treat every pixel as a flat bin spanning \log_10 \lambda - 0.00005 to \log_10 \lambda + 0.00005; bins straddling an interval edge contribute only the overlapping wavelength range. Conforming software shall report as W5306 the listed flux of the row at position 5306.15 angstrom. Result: 18.7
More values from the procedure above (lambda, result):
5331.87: 17.4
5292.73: 17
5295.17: 18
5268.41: 16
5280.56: 16.6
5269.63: 14.6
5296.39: 17.6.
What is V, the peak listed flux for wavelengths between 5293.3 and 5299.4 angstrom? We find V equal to 18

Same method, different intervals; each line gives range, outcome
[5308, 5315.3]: 20.6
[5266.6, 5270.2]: 17.3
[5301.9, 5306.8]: 18.7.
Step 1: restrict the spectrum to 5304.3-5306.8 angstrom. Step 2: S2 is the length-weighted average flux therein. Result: 18.6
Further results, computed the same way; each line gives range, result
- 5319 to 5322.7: 17.3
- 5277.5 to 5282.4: 16.5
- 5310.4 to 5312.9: 20.1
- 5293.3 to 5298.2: 17.3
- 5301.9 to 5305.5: 18.2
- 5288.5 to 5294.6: 17.3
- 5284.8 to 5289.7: 17.1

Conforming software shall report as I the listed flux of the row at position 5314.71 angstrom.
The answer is 18.4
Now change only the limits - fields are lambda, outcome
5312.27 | 19.9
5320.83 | 17.3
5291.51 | 17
